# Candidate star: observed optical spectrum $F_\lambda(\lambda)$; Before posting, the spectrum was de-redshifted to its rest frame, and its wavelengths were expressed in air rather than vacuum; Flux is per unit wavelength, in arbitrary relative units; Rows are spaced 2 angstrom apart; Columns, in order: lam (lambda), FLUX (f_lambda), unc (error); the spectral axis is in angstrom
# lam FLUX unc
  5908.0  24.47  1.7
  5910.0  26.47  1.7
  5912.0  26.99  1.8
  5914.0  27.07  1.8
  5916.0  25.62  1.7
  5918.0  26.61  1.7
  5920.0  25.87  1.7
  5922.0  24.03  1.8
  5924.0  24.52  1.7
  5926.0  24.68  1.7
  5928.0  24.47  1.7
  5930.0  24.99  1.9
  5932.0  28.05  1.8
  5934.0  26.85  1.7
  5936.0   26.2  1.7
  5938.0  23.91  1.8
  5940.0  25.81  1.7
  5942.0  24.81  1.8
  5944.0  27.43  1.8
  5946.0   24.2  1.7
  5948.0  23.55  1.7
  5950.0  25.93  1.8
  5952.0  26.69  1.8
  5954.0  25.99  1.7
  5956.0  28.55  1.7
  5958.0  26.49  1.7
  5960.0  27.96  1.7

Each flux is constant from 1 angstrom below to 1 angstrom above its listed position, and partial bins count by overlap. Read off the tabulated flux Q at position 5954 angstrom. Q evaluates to 25.99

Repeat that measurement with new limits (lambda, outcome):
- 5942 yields 24.81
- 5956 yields 28.55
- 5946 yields 24.2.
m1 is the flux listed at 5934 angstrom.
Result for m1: 26.85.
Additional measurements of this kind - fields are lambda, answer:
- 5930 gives 24.99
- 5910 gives 26.47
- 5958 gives 26.49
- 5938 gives 23.91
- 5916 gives 25.62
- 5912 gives 26.99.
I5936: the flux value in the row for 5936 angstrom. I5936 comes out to 26.2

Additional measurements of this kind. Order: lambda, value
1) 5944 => 27.43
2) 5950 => 25.93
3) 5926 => 24.68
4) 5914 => 27.07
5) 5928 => 24.47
